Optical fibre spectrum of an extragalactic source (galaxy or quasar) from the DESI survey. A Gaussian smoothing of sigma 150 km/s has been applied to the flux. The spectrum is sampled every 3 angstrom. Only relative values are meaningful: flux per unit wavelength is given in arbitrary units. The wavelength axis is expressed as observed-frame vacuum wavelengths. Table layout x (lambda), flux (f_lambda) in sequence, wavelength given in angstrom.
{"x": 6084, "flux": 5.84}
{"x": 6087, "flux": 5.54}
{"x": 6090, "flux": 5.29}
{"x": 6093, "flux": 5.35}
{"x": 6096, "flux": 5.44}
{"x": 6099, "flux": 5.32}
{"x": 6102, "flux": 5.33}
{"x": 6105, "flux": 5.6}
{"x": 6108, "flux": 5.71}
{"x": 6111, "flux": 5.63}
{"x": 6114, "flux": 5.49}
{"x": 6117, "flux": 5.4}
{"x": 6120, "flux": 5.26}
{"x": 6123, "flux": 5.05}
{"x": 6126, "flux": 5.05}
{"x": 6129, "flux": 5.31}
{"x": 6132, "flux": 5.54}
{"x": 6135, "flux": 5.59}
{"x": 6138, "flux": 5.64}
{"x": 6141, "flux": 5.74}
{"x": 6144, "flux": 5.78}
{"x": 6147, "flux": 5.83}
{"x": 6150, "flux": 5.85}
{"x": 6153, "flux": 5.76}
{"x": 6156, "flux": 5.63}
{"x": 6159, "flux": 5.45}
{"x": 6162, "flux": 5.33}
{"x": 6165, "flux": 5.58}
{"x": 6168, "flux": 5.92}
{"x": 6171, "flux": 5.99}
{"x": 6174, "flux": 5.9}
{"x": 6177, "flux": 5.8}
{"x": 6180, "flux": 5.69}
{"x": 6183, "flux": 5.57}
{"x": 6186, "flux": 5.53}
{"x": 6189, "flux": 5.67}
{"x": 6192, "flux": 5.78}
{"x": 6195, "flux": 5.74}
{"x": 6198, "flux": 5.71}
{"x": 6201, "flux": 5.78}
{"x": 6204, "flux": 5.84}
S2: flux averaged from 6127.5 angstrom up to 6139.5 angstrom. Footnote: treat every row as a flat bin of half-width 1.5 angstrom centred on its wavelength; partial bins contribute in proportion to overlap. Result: 5.52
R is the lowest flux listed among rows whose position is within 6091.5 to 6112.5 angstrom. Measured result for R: 5.32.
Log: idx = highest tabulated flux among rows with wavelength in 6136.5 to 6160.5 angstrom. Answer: 5.85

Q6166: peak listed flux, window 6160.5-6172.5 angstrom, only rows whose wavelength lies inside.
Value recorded 5.99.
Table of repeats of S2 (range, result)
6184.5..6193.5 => 5.66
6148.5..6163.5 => 5.6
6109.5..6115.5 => 5.56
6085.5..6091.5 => 5.42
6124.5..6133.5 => 5.3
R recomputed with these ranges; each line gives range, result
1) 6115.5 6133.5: 5.05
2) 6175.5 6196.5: 5.53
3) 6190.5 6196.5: 5.74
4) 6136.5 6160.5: 5.45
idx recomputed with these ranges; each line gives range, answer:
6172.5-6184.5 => 5.9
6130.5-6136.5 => 5.59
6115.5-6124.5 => 5.4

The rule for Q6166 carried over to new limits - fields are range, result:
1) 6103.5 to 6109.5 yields 5.71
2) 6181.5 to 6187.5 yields 5.57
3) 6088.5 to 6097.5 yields 5.44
